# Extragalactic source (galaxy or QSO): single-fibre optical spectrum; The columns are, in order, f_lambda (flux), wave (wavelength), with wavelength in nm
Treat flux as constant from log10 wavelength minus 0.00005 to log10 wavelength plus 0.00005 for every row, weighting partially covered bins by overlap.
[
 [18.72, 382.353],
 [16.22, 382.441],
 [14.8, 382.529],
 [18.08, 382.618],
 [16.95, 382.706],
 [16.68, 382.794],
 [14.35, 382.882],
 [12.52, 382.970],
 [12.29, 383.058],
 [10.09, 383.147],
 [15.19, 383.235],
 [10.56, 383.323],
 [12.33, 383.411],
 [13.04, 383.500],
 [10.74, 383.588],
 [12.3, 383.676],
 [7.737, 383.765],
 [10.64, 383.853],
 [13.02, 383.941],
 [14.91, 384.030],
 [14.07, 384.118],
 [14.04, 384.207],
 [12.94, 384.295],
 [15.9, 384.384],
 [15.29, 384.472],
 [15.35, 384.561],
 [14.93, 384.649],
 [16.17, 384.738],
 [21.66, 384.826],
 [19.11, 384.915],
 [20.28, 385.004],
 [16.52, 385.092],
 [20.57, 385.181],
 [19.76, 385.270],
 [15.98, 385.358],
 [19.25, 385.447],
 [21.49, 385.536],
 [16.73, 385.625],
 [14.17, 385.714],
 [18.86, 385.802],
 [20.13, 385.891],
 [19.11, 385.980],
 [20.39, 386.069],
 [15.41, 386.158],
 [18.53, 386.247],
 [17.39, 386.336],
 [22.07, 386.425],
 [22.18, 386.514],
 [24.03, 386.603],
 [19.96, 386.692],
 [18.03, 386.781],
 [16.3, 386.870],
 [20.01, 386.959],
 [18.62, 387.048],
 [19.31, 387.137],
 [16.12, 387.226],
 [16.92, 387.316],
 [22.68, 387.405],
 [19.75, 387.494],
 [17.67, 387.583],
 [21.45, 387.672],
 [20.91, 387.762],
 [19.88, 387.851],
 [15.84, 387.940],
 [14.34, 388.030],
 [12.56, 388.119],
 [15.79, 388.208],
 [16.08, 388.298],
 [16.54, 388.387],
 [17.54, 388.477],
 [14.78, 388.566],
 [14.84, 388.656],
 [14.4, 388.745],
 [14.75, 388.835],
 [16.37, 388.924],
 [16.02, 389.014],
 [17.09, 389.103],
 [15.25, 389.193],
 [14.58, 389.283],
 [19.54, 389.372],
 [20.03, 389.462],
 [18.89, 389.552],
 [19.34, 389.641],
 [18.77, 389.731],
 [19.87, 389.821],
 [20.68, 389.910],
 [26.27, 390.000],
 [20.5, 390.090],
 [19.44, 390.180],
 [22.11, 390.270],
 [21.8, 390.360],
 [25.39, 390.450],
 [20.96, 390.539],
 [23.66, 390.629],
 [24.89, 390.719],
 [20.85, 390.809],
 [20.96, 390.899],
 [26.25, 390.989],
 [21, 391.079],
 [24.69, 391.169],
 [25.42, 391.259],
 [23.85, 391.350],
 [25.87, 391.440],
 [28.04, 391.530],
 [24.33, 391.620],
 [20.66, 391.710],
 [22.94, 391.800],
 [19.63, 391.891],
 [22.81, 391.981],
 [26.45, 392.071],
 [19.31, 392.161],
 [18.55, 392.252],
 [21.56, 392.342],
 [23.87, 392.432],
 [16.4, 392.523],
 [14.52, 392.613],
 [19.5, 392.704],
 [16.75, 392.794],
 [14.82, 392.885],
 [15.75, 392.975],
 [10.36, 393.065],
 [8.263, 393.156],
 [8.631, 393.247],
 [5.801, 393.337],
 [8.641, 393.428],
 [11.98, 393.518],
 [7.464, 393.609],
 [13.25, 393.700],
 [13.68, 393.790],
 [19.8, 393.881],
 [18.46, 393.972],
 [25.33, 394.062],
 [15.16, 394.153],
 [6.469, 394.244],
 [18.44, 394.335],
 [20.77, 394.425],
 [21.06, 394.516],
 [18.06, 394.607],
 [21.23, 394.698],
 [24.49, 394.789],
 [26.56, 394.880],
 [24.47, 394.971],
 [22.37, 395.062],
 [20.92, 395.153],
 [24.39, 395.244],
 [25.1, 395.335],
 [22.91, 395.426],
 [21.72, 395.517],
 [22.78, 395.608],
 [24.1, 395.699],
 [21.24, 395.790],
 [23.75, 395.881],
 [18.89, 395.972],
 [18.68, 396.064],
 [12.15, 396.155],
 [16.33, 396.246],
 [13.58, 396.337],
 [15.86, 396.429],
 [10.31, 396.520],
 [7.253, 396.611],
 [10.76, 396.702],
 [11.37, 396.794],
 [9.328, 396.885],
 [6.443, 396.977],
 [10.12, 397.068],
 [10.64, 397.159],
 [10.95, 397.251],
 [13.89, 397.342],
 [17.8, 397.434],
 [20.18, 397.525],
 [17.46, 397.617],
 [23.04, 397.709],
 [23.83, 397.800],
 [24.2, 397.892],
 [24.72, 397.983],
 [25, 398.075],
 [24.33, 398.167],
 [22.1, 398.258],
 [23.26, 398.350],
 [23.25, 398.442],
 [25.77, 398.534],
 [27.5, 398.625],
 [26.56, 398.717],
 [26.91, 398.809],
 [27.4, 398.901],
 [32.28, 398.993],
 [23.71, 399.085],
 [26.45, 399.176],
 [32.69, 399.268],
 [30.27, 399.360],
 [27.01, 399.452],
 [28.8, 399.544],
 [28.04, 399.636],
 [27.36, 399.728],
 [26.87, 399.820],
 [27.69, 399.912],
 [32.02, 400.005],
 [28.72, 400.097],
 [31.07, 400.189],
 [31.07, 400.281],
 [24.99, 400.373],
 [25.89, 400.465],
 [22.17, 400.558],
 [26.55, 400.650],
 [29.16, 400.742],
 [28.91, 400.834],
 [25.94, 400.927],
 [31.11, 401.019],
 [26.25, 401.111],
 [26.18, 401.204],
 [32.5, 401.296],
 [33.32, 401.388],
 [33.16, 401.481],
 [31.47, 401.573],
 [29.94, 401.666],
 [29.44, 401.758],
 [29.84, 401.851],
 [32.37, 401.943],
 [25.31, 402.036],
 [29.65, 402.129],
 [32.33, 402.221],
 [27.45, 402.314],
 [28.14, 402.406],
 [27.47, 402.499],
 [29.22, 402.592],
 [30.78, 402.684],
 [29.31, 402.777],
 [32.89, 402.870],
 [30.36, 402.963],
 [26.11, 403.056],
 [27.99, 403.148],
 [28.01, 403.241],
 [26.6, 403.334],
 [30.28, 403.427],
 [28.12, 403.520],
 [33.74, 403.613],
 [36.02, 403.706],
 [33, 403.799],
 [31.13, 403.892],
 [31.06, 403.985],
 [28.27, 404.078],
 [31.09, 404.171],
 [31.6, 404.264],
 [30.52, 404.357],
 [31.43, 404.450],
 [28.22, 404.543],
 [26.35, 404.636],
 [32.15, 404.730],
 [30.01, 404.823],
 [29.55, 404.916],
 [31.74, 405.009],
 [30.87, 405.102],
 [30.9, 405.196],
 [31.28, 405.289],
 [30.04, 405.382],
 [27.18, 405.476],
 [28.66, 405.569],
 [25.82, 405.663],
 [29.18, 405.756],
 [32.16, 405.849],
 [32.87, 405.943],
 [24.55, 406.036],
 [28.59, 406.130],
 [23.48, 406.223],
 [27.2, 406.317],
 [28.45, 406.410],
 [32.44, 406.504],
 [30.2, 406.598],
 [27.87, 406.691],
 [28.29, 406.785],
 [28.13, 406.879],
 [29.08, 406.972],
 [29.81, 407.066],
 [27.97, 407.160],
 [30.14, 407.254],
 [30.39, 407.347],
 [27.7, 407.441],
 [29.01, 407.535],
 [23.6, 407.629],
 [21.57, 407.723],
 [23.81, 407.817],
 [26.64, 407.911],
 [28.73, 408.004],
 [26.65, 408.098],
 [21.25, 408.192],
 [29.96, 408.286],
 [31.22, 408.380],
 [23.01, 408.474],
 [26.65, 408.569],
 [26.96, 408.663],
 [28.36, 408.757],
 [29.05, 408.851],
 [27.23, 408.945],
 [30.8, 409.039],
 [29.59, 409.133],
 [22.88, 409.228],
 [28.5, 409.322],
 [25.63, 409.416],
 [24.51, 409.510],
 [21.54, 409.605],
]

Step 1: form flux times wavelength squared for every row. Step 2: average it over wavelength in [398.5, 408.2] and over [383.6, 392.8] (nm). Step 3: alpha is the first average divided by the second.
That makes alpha 1.65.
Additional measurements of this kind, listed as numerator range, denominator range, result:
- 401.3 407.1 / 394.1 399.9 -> 1.48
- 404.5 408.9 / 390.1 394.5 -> 1.61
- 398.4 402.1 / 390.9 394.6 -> 1.62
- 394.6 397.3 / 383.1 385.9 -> 1.21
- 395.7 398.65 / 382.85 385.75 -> 1.26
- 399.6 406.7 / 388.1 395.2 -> 1.65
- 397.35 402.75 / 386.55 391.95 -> 1.46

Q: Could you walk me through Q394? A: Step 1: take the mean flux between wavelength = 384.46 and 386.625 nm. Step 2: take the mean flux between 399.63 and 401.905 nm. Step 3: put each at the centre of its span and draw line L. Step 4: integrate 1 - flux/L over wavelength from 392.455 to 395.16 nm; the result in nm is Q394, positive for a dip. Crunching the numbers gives 0.884 nm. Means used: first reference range 18.6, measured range 16.3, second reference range 28.8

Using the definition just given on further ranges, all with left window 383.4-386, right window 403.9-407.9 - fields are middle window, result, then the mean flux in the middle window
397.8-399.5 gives -0.123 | 26.2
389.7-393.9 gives 0.168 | 19.3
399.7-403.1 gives -0.375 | 29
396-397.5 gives 0.700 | 12.4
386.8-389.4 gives 0.125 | 17.1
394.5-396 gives -0.020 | 22.7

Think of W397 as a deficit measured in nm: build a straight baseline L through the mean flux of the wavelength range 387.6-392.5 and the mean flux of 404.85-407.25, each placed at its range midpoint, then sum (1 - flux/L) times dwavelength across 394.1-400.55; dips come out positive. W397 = 0.72 nm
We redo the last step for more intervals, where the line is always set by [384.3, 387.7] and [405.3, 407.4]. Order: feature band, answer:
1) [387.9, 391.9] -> 0.142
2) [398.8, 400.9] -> -0.212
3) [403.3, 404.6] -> -0.151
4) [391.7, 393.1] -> 0.176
